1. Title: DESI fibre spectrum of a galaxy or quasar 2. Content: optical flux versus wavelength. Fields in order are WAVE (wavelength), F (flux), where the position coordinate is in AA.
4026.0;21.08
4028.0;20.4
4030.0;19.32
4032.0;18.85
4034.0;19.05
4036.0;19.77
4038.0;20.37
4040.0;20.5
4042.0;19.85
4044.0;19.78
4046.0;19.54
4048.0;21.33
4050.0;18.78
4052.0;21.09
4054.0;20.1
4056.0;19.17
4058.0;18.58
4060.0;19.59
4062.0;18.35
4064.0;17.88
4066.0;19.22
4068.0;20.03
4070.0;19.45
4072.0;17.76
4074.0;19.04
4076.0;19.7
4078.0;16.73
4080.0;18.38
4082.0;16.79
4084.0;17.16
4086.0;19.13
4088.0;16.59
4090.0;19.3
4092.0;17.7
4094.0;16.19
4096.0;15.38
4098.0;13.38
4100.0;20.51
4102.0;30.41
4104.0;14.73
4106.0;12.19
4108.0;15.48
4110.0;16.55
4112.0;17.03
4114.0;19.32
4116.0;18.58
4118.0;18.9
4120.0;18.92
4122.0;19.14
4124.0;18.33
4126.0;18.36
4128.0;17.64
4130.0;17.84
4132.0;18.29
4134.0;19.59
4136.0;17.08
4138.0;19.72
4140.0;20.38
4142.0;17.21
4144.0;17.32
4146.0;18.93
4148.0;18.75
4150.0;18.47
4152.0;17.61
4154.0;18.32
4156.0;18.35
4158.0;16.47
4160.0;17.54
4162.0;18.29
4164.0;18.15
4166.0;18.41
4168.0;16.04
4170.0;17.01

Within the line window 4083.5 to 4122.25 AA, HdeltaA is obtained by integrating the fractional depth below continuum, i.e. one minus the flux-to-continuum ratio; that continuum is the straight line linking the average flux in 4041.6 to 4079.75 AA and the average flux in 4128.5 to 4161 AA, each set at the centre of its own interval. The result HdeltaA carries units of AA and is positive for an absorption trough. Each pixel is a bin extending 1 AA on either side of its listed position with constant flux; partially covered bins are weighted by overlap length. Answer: 1.9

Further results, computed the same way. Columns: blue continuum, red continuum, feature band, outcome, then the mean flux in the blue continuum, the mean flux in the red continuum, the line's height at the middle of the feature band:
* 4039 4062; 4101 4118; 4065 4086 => 0.7 AA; 19.8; 18.1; 19.1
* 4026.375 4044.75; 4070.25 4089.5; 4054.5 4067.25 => -0.1 AA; 19.8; 18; 18.8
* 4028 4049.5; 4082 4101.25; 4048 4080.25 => -0.7 AA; 19.8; 17.4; 18.7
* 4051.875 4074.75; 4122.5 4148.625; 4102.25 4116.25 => 1.3 AA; 19.1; 18.4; 18.7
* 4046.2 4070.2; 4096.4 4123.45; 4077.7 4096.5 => 1.3 AA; 19.5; 18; 18.7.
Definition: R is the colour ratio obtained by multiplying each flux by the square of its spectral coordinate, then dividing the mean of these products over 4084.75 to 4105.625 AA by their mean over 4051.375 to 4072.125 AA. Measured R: 0.96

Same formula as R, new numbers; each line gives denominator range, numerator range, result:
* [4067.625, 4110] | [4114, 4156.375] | 1.06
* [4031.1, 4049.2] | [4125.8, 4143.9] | 0.97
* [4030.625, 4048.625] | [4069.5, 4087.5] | 0.93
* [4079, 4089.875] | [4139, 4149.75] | 1.07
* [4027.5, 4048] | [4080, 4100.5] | 0.89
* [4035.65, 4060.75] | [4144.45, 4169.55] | 0.95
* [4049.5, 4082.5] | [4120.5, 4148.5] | 1.01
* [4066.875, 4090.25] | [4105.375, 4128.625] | 0.98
